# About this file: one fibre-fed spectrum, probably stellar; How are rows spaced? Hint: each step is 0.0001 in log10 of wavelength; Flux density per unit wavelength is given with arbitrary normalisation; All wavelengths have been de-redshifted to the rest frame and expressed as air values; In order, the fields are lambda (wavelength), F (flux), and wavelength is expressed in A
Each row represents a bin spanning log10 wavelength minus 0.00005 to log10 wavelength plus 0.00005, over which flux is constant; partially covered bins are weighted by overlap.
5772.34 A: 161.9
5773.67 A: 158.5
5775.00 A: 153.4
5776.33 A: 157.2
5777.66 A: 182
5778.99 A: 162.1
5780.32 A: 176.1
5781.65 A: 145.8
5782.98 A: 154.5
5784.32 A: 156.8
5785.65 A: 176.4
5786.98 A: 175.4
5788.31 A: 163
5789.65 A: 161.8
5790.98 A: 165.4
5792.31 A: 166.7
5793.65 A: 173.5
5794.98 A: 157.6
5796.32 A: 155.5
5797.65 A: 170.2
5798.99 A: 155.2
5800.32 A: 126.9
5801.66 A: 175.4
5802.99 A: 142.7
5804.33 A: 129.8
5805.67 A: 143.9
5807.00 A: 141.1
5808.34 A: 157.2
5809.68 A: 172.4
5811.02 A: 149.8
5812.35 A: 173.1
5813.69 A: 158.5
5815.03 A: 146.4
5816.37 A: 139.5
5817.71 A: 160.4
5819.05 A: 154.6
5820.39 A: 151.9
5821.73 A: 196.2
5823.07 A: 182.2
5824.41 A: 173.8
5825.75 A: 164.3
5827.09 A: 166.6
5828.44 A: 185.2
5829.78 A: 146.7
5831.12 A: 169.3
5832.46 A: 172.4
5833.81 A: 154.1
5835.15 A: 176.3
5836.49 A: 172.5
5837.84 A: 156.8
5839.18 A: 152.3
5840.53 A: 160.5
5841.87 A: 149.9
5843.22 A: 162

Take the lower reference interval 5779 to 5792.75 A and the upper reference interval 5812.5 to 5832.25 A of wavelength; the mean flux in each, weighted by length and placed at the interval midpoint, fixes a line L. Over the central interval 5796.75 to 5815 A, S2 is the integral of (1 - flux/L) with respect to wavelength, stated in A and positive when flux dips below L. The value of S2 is 1.2 A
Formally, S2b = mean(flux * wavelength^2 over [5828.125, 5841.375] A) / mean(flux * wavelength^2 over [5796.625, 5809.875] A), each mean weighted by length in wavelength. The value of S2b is 1.1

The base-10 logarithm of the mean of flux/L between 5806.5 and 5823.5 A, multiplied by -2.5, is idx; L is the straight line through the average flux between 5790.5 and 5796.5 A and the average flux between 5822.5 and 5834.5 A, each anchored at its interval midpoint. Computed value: 0.04 mag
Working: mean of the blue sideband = 164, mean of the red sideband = 168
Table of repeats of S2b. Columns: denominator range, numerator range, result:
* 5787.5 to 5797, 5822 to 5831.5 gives 1.06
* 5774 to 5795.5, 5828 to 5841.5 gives 1.02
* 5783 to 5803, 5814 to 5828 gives 1.02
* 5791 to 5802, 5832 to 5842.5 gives 1.03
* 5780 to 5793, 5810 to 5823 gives 0.99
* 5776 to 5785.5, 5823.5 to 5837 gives 1.05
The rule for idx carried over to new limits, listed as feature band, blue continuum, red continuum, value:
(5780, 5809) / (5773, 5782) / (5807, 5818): 0.01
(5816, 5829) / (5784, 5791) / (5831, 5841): -0.02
